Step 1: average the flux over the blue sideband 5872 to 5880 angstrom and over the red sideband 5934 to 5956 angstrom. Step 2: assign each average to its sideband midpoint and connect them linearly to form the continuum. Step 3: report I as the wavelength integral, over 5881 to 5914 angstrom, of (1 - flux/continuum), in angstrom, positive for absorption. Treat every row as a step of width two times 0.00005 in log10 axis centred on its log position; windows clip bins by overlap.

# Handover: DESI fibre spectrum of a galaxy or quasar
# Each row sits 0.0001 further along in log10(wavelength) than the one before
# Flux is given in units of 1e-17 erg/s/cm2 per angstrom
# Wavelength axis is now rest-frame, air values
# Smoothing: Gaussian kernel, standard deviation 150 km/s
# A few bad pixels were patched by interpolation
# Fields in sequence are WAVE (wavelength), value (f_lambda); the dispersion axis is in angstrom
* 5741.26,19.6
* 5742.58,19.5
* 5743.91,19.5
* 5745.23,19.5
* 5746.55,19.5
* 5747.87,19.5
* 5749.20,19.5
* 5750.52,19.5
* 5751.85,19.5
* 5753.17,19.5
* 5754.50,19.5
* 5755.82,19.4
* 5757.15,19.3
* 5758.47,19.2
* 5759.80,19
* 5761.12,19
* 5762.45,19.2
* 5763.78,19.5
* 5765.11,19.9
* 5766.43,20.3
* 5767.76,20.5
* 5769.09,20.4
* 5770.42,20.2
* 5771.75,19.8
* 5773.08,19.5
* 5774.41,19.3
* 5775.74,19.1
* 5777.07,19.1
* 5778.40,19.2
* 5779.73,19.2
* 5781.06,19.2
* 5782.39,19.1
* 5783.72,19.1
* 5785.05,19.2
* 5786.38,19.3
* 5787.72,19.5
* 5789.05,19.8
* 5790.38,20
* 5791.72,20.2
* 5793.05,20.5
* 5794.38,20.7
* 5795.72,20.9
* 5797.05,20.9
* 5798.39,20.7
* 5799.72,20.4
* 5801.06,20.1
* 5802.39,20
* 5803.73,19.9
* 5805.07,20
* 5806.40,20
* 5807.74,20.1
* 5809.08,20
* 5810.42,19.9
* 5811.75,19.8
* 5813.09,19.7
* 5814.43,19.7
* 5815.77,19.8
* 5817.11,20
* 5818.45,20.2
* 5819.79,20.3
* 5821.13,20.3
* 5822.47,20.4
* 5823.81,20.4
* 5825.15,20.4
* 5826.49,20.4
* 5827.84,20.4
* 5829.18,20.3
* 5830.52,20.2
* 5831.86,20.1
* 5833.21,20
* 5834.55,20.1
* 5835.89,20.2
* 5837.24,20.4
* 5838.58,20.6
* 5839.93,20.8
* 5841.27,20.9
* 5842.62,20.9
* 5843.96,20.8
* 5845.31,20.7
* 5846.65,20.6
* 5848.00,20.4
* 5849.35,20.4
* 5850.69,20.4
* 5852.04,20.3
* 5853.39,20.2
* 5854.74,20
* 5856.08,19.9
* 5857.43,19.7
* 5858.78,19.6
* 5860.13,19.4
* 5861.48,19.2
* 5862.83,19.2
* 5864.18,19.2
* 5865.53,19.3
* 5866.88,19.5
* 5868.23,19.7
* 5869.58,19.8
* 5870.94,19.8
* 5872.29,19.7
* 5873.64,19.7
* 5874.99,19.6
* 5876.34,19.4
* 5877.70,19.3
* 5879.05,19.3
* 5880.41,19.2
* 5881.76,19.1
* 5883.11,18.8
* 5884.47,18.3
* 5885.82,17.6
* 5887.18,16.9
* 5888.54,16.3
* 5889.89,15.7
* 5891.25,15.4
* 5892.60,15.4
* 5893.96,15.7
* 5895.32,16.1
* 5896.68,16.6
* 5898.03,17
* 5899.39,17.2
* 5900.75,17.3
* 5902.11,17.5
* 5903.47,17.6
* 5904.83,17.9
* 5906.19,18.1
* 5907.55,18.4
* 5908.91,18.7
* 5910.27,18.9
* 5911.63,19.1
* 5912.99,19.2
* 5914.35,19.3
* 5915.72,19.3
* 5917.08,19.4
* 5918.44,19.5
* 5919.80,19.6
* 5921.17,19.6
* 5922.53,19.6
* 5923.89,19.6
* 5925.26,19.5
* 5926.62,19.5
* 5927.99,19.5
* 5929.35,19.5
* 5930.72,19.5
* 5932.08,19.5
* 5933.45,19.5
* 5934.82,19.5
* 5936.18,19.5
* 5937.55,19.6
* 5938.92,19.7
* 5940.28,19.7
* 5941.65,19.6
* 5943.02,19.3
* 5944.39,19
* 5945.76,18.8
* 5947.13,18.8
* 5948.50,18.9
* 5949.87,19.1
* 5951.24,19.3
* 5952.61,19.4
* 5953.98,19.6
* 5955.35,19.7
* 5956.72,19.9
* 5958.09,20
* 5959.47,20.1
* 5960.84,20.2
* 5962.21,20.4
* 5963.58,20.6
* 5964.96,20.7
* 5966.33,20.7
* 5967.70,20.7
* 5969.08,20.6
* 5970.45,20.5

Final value 3.3 angstrom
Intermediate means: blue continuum 19.5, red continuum 19.3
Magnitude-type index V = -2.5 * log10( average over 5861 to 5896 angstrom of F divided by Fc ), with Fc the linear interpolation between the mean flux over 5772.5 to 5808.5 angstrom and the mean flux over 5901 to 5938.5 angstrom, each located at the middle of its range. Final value 0.06 mag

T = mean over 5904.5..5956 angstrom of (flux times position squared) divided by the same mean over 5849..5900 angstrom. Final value 1.06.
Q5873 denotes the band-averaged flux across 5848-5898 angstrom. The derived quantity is 18.7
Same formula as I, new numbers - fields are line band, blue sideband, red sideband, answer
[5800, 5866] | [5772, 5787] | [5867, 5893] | -4.6 angstrom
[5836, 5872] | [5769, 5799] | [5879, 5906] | -3.9 angstrom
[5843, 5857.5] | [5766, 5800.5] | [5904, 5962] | -0.5 angstrom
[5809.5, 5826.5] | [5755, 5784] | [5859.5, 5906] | -1.1 angstrom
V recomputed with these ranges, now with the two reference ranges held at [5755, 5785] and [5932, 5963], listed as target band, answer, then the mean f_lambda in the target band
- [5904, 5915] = 0.05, 18.7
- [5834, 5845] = -0.06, 20.6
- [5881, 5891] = 0.12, 17.5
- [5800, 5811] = -0.03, 20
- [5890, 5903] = 0.19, 16.4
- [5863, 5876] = 0.00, 19.6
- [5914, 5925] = 0.00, 19.5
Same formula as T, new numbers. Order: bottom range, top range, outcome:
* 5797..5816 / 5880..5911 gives 0.89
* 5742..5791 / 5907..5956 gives 1.05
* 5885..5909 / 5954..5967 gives 1.22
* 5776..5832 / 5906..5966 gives 1.02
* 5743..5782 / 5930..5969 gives 1.08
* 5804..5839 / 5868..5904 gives 0.91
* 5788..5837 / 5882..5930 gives 0.93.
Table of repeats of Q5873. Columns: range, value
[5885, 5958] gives 18.6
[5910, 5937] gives 19.4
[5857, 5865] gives 19.4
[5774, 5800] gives 19.8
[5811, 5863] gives 20.2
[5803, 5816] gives 19.9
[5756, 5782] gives 19.5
